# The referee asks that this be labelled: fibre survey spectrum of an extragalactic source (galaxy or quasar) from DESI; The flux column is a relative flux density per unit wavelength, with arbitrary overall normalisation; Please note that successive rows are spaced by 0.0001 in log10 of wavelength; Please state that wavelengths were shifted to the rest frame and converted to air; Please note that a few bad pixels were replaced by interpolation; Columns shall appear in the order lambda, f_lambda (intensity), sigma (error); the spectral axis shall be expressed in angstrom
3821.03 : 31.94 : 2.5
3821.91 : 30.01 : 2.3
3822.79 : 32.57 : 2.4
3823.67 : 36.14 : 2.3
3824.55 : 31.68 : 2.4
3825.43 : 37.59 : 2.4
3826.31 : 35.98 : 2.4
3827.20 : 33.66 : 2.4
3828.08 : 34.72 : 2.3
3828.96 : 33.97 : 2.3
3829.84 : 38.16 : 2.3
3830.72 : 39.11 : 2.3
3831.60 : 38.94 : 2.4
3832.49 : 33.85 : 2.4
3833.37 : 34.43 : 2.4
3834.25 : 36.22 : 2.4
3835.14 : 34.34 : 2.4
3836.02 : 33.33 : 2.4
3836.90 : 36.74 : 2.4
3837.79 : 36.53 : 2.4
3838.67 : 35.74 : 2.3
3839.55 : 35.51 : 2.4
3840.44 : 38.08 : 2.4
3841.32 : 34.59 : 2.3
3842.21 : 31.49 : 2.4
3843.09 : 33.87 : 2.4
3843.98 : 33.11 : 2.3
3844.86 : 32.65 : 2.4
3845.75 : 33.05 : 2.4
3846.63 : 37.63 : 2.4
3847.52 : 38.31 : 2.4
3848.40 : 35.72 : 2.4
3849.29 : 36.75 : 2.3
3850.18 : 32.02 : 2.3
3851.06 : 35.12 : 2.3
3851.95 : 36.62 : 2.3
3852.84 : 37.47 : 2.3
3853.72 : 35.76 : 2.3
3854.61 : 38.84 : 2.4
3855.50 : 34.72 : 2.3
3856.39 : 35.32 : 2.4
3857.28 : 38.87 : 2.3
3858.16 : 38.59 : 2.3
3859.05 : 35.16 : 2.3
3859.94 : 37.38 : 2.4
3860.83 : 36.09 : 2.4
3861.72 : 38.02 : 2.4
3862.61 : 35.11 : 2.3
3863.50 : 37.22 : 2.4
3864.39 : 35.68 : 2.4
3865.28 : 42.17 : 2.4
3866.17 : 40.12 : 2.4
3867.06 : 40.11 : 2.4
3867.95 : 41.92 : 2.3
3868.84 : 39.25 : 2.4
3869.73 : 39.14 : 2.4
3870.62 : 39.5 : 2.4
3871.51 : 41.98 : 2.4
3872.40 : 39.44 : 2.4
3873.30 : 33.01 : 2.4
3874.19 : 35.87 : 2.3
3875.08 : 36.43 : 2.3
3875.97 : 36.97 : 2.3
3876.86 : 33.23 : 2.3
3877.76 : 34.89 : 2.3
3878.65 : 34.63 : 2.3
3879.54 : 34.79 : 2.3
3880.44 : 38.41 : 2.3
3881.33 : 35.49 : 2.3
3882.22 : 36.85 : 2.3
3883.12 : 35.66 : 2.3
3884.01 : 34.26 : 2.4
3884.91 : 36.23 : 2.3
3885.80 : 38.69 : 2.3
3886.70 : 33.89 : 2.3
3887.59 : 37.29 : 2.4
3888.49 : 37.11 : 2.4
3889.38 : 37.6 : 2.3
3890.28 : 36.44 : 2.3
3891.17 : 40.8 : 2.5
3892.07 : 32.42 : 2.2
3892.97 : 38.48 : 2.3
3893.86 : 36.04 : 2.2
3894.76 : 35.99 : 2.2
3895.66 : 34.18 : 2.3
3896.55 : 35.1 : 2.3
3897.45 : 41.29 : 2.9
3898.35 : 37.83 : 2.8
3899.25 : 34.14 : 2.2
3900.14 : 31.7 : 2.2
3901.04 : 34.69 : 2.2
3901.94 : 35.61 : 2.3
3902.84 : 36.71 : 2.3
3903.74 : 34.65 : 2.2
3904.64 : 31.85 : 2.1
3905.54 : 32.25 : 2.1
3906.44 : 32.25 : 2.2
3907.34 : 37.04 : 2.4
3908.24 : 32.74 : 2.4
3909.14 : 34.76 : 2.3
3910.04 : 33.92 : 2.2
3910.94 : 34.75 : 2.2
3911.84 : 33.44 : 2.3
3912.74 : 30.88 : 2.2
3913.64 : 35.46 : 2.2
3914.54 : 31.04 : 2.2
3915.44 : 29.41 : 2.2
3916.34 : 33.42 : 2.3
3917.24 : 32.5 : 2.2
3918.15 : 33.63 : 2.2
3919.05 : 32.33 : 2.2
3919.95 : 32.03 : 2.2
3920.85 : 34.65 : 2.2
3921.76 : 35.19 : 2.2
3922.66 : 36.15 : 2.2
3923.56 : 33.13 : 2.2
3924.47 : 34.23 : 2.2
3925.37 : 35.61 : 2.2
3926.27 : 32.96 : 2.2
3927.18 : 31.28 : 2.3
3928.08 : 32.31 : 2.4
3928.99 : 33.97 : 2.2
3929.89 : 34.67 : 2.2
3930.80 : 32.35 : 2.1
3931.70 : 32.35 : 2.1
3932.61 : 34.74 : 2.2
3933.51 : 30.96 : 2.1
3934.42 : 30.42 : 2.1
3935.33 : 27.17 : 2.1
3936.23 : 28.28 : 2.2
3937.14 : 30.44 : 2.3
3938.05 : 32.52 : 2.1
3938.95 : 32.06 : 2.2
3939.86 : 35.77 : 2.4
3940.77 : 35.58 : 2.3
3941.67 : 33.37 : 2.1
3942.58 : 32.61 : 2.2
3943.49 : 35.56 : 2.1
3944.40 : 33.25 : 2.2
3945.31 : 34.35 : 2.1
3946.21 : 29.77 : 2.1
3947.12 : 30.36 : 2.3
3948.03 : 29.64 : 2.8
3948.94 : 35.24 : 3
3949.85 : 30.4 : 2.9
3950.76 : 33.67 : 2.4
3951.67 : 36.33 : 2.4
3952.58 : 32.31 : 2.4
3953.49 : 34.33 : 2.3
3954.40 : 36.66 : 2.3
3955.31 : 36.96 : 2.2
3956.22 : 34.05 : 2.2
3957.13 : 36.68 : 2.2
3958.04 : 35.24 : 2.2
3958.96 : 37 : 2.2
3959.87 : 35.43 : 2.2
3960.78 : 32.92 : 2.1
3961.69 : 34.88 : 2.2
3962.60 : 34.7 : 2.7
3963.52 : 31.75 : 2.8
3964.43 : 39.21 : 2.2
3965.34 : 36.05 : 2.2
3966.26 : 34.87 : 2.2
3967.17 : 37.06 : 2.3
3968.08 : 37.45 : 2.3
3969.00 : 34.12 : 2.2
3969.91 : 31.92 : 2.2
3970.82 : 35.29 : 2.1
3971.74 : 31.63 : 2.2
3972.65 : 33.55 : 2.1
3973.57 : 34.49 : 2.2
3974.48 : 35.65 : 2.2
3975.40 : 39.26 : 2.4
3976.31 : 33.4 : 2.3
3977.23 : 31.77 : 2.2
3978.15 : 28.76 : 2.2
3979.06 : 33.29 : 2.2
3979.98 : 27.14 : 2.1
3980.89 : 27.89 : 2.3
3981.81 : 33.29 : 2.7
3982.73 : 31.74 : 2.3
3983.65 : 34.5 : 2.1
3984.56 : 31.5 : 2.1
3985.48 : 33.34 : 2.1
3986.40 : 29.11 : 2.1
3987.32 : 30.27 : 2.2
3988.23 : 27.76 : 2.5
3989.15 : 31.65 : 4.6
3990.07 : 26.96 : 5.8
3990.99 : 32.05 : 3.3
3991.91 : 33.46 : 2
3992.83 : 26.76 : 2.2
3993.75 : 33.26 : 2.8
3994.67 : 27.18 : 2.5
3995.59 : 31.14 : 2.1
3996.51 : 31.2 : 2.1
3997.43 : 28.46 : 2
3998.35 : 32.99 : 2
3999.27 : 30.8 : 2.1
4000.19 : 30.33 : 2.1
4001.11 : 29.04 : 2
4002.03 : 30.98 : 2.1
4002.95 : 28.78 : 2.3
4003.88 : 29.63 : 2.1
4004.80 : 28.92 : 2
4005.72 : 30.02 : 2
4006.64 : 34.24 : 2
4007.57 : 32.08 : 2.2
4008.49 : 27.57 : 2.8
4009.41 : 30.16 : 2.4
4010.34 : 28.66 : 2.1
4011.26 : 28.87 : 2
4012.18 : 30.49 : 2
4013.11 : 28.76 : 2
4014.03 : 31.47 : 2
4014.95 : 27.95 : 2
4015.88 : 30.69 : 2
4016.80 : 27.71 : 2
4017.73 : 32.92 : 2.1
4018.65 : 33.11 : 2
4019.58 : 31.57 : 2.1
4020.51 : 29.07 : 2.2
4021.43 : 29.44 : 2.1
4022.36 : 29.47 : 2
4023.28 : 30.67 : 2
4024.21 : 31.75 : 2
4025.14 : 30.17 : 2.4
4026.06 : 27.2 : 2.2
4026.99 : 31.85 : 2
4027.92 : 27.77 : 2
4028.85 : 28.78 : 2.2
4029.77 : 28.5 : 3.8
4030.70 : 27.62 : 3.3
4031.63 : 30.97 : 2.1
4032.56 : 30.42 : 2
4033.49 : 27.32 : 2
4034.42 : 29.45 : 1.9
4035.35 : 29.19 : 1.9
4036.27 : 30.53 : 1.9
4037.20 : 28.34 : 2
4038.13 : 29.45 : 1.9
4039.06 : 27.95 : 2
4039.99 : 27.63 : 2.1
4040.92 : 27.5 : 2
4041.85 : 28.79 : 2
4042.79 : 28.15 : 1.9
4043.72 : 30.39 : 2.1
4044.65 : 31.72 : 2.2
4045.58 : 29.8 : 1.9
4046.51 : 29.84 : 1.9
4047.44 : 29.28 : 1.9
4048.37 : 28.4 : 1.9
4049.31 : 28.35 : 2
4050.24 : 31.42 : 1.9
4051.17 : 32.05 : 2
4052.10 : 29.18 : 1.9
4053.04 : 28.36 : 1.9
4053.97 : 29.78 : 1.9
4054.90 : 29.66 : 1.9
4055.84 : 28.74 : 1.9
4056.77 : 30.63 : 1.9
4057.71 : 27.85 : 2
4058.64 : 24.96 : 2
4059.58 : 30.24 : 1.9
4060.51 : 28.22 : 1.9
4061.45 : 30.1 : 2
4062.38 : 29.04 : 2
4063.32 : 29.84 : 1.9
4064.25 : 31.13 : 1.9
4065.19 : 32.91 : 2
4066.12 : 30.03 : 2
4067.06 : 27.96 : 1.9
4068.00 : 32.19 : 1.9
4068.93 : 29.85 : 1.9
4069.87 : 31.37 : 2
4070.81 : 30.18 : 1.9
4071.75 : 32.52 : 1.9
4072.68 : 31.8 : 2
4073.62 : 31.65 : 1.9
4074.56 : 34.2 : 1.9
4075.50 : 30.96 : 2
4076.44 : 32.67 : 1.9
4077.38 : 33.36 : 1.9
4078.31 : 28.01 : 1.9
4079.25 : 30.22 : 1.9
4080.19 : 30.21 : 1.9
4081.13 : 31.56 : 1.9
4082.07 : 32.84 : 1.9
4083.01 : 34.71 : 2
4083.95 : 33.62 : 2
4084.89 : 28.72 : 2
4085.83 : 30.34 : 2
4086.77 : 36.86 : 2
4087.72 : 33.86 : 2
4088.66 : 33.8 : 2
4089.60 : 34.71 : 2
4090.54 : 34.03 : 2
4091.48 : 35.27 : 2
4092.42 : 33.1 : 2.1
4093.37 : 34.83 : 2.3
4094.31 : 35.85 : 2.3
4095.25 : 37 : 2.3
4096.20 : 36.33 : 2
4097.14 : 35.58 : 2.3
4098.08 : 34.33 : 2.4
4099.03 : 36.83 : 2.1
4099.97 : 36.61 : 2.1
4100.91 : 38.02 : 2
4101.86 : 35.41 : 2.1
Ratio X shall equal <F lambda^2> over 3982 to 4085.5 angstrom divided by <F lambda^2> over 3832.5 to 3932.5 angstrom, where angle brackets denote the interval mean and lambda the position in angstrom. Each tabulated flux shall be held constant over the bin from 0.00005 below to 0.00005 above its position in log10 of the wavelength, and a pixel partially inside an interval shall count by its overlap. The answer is 0.92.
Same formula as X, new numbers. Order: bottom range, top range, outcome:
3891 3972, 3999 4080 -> 0.93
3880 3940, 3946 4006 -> 0.98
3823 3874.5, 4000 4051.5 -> 0.89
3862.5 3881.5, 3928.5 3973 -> 0.93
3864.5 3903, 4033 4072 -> 0.87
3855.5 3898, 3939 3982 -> 0.96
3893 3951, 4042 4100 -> 1.02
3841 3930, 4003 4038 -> 0.90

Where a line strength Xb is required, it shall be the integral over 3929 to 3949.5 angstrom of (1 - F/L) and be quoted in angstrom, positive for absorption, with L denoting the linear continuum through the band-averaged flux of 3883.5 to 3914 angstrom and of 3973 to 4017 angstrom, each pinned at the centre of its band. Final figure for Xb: 0.6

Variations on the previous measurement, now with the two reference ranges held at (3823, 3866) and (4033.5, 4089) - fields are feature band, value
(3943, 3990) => -0.93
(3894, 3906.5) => -0.19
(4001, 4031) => 1.53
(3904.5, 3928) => 0.49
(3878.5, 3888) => -0.32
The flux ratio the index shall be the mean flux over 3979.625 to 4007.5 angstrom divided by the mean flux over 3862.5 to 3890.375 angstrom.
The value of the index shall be 0.82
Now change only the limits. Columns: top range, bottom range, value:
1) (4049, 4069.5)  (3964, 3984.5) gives 0.88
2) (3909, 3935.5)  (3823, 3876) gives 0.91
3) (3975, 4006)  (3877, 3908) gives 0.86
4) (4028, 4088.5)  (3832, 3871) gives 0.83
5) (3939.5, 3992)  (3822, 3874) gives 0.92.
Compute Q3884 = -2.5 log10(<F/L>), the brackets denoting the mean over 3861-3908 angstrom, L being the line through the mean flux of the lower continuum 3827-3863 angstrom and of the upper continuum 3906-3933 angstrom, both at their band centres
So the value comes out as -0.06 mag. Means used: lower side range 35.8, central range 36.5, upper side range 33.4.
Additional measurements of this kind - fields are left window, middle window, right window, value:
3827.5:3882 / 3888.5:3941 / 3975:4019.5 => 0.00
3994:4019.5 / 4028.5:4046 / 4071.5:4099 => 0.08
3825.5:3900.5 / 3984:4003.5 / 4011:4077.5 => 0.05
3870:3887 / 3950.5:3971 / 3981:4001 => -0.09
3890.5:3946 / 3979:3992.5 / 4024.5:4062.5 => 0.02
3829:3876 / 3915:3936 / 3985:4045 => 0.03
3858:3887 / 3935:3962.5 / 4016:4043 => 0.00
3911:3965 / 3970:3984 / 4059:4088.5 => 0.00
